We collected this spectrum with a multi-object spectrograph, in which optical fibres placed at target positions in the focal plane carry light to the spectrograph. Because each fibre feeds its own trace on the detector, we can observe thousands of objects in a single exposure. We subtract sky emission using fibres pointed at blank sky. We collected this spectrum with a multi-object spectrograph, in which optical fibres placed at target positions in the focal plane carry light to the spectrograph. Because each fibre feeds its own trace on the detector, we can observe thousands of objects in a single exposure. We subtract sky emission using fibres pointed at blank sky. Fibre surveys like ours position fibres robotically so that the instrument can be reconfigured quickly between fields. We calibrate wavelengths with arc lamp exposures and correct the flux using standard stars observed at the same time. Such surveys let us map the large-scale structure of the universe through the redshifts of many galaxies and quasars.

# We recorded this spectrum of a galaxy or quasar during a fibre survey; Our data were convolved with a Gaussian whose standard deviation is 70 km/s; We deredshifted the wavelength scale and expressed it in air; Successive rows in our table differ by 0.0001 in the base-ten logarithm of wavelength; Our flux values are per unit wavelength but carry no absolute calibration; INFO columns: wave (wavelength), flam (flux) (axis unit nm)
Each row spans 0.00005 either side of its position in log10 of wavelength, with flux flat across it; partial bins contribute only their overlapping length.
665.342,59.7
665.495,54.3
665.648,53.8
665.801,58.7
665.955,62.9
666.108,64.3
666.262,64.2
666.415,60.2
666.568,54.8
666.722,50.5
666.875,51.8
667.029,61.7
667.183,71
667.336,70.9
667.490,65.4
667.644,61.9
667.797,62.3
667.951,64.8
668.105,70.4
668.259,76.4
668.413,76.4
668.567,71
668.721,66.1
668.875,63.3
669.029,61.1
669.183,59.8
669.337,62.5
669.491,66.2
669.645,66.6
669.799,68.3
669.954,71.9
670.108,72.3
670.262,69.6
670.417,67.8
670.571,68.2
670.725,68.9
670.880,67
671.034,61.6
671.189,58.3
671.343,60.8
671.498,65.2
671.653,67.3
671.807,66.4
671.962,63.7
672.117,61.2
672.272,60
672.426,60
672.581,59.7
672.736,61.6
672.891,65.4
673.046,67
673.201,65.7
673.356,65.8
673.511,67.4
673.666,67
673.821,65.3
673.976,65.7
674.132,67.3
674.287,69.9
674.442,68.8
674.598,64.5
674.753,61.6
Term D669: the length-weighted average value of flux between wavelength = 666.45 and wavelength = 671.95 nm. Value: 65.3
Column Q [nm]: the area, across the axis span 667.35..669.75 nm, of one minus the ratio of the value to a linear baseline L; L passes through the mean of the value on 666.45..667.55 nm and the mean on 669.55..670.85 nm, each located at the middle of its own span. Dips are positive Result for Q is -0.06 nm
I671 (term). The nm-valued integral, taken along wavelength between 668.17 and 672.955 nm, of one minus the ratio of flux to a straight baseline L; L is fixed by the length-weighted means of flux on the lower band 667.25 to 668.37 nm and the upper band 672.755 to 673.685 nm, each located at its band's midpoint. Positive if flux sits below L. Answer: 0.090 nm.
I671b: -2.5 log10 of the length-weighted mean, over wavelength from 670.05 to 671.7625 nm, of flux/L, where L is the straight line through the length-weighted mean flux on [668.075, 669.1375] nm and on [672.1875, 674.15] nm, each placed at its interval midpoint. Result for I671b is 0.01 mag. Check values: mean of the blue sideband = 68.9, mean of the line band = 66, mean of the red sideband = 64.4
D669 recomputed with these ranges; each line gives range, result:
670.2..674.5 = 65.1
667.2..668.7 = 68.8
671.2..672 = 64.2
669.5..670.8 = 69.1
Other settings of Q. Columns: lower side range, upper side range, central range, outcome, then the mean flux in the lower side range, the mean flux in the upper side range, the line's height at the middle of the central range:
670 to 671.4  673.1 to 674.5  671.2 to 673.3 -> 0.107 nm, 66.3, 67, 66.6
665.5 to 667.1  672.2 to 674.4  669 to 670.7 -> -0.149 nm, 58.1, 64.9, 61.6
